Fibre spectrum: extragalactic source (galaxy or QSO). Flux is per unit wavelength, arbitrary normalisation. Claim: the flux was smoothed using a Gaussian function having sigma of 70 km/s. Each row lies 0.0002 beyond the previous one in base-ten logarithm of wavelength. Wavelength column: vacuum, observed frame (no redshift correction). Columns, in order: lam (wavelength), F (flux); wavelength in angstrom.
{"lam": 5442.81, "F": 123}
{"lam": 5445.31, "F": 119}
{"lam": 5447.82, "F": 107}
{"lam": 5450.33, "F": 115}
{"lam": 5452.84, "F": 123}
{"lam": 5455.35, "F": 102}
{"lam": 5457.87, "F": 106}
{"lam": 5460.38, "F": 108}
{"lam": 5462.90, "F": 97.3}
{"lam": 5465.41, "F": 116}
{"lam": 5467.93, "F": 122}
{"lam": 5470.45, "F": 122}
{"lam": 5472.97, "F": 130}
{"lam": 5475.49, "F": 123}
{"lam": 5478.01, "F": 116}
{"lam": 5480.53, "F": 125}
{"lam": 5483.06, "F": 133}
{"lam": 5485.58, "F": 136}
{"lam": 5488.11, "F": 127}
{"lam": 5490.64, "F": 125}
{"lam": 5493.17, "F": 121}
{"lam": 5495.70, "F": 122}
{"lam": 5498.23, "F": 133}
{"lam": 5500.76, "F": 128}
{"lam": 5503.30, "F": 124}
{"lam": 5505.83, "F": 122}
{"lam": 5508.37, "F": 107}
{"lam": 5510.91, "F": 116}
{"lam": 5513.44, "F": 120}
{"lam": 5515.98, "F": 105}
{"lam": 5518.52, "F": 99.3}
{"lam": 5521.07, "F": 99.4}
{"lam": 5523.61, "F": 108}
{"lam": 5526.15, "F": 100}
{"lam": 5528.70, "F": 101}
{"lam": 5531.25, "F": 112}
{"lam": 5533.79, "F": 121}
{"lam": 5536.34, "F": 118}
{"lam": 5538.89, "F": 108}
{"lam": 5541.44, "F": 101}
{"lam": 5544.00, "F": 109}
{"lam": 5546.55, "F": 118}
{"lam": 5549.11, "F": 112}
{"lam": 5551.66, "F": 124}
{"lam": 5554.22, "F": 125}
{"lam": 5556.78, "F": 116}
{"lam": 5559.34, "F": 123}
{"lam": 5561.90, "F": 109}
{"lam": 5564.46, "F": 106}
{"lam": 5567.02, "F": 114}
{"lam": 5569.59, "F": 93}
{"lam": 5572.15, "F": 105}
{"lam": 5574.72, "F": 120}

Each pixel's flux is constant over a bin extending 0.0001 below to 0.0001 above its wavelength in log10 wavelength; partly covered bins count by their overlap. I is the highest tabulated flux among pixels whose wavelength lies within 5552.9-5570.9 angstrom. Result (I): 125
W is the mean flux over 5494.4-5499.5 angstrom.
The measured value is 128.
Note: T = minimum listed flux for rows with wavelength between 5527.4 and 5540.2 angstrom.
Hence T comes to 101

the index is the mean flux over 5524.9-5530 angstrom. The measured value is 100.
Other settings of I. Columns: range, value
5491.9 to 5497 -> 122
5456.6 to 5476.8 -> 130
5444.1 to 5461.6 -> 123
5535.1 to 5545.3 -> 118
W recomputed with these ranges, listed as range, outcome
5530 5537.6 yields 117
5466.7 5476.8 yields 124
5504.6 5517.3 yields 114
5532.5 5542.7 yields 112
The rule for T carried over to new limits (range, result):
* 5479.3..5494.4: 121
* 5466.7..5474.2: 122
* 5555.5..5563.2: 109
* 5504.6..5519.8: 99.3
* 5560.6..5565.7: 106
